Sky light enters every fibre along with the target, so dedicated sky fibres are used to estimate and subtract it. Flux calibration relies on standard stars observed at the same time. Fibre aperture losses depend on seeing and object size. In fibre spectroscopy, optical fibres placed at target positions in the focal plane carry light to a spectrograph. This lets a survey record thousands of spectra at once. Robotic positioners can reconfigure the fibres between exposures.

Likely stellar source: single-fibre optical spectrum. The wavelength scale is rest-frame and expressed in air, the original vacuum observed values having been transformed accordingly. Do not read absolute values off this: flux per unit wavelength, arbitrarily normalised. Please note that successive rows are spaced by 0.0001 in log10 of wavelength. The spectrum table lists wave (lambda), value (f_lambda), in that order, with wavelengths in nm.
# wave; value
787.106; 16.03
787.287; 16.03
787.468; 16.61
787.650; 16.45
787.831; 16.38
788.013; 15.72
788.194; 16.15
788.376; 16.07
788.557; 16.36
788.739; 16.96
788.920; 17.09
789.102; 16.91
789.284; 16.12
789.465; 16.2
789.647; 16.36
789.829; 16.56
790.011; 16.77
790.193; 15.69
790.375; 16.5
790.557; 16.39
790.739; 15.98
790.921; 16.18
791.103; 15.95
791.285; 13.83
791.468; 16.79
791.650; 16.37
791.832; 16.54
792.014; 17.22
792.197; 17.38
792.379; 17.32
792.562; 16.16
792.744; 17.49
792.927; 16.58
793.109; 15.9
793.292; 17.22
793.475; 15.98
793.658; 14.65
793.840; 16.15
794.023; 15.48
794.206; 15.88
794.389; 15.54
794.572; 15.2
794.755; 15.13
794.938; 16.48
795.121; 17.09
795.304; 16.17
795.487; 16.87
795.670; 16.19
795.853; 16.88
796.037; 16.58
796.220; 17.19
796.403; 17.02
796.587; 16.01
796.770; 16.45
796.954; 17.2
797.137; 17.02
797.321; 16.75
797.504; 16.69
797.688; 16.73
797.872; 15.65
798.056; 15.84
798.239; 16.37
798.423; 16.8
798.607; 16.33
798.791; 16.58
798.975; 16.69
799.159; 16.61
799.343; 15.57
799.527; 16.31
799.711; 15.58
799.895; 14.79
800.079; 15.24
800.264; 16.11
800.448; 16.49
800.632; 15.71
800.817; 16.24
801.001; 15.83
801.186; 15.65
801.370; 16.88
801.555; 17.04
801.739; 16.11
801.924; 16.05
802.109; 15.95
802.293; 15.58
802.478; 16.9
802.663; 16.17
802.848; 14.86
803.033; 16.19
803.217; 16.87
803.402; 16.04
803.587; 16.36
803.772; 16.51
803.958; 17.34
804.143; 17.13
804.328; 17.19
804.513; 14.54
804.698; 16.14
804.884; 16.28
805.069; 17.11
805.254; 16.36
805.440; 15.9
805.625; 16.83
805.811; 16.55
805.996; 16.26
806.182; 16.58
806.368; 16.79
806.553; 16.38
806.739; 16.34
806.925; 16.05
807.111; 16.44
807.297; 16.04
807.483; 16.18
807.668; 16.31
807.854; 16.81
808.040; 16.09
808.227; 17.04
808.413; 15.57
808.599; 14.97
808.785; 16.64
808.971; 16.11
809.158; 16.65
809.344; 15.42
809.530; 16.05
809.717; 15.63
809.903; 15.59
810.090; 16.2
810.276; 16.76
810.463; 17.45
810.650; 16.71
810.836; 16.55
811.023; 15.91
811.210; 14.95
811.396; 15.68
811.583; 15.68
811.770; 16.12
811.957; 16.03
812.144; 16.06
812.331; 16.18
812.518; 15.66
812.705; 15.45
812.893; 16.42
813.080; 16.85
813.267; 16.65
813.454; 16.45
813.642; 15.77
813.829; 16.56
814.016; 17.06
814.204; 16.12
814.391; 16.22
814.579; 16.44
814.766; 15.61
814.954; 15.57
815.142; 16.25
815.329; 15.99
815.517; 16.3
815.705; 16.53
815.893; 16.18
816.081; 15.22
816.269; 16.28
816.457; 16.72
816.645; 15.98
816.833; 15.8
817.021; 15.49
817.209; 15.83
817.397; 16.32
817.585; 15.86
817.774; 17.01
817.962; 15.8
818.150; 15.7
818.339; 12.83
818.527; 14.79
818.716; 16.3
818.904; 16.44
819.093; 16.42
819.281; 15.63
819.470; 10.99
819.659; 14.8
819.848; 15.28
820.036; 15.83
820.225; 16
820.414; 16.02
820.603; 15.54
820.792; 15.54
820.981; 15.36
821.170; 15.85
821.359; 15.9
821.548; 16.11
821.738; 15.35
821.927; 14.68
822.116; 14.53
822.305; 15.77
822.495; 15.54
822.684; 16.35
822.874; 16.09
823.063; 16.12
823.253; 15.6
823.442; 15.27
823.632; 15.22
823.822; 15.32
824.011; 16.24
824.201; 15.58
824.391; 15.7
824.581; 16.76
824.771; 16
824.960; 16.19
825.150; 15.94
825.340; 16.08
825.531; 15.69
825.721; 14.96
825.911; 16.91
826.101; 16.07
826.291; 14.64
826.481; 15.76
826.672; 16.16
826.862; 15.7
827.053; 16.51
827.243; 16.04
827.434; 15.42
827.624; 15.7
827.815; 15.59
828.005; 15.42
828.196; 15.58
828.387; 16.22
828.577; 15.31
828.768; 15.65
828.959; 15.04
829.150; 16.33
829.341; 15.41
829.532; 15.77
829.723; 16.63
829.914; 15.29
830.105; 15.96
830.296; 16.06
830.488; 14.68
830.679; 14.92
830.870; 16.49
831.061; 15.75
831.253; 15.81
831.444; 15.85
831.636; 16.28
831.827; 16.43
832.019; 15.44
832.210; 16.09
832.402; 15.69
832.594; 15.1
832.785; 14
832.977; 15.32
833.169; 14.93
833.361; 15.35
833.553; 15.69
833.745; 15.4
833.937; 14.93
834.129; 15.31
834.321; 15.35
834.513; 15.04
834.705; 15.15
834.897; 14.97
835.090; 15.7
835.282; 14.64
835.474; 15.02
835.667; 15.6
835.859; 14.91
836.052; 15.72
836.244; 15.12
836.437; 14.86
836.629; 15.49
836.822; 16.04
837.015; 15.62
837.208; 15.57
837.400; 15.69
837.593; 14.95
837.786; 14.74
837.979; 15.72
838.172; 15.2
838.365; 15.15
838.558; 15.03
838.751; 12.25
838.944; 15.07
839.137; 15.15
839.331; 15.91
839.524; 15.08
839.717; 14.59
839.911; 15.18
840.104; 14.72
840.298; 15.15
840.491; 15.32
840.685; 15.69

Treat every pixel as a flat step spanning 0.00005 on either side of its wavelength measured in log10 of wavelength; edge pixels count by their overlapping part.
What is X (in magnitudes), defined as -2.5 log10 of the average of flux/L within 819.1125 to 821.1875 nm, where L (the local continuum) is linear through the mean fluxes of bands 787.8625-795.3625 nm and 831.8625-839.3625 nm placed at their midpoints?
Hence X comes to 0.03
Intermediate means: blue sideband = 16.3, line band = 15.2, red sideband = 15.2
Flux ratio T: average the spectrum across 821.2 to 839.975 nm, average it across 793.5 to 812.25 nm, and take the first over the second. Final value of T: 0.96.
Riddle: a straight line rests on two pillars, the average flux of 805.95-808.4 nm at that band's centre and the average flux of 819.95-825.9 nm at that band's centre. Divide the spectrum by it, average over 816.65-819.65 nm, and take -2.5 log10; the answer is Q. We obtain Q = 0.036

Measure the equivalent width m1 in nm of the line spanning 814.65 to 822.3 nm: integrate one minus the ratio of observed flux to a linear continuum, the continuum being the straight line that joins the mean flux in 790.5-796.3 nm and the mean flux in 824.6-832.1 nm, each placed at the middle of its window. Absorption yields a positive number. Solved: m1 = 0.15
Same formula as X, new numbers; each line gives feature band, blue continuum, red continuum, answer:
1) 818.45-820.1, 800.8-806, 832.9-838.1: 0.05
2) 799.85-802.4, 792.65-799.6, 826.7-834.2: 0.02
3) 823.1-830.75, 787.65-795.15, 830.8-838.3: -0.01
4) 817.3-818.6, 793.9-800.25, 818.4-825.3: 0.01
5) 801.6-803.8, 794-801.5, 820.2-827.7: 0.00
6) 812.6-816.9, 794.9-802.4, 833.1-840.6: -0.02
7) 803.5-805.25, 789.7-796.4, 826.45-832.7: -0.02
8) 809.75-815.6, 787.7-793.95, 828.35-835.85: -0.02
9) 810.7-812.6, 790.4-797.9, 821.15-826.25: 0.01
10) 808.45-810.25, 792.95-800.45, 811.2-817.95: 0.01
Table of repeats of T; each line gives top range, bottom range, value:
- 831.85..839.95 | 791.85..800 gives 0.93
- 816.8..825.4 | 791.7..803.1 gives 0.96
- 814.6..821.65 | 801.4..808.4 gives 0.96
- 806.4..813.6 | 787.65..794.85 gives 1.00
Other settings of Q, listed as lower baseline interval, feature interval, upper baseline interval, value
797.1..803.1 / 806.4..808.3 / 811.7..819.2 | -0.02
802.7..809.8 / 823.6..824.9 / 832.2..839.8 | -0.02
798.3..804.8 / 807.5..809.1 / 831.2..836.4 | -0.01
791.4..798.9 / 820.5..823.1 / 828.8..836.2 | 0.01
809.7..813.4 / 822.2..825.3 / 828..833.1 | 0.00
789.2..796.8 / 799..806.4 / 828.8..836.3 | -0.01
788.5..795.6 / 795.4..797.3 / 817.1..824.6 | -0.04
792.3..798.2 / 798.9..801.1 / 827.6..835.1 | 0.02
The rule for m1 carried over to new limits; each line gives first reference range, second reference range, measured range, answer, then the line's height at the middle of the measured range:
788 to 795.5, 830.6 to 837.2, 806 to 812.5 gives -0.10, 15.9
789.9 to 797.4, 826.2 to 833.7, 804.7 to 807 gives -0.05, 16.1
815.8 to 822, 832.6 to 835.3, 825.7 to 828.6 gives -0.08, 15.3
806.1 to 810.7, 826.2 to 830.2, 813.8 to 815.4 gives -0.01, 16.1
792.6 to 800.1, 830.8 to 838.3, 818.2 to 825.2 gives 0.08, 15.7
